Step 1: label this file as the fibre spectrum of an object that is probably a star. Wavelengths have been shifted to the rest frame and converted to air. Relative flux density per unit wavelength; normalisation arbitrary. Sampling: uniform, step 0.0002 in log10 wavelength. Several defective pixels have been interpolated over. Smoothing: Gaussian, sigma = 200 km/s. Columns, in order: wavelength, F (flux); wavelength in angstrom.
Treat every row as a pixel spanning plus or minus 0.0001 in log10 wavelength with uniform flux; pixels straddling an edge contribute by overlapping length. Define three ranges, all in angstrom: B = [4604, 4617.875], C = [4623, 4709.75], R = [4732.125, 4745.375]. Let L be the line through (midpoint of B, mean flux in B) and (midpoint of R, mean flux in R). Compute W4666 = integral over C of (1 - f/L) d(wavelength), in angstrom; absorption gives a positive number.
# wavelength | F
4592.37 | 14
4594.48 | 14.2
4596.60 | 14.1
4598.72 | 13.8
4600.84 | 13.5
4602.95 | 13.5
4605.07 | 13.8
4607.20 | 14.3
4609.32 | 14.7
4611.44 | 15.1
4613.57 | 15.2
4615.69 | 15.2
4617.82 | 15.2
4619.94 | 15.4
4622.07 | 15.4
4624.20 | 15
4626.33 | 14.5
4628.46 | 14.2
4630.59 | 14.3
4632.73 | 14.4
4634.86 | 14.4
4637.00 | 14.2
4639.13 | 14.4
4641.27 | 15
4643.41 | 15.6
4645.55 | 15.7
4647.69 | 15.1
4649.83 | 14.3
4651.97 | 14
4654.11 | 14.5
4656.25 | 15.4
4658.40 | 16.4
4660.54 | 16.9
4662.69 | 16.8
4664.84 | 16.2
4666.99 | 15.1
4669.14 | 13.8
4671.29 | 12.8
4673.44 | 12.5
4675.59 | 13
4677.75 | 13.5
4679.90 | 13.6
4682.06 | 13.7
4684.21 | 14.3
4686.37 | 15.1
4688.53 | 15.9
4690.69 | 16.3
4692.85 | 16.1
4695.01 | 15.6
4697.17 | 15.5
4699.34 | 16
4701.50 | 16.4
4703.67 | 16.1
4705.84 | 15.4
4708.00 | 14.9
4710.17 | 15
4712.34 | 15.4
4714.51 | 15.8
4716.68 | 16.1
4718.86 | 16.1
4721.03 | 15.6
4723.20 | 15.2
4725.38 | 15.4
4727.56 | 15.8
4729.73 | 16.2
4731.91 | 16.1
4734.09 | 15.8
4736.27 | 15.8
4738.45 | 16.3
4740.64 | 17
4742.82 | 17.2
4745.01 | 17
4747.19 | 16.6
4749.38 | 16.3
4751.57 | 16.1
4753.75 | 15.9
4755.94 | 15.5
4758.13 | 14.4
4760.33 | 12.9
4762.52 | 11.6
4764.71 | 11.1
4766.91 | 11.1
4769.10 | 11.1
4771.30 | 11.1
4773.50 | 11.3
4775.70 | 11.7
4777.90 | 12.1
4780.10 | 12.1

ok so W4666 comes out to 3.1 angstrom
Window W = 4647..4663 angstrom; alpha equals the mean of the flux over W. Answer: 15.4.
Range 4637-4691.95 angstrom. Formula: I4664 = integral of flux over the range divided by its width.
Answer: 14.8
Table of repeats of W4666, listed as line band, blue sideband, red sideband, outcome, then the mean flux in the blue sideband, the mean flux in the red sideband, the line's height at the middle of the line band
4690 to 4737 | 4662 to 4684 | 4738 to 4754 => -0.9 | 14.1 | 16.6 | 15.5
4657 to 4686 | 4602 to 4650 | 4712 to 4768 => 0.8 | 14.7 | 15.3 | 15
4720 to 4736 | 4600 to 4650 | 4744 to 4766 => -1.1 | 14.7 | 14.7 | 14.7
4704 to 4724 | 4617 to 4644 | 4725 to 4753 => 0.5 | 14.8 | 16.3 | 15.9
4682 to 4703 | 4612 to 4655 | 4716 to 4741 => -0.1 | 14.8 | 15.9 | 15.5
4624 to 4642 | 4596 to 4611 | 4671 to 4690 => -0.6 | 14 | 13.9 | 14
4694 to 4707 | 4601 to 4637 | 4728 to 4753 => 0.0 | 14.6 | 16.4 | 15.8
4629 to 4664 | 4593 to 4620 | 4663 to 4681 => -2.4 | 14.4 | 13.9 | 14.1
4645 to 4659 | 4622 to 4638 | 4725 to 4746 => -0.1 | 14.5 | 16.3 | 14.9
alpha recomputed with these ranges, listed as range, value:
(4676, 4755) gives 15.7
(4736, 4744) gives 16.6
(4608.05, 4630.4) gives 15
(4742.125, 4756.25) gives 16.4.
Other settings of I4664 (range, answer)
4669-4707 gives 14.8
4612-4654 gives 14.8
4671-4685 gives 13.4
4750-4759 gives 15.6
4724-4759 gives 16.1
